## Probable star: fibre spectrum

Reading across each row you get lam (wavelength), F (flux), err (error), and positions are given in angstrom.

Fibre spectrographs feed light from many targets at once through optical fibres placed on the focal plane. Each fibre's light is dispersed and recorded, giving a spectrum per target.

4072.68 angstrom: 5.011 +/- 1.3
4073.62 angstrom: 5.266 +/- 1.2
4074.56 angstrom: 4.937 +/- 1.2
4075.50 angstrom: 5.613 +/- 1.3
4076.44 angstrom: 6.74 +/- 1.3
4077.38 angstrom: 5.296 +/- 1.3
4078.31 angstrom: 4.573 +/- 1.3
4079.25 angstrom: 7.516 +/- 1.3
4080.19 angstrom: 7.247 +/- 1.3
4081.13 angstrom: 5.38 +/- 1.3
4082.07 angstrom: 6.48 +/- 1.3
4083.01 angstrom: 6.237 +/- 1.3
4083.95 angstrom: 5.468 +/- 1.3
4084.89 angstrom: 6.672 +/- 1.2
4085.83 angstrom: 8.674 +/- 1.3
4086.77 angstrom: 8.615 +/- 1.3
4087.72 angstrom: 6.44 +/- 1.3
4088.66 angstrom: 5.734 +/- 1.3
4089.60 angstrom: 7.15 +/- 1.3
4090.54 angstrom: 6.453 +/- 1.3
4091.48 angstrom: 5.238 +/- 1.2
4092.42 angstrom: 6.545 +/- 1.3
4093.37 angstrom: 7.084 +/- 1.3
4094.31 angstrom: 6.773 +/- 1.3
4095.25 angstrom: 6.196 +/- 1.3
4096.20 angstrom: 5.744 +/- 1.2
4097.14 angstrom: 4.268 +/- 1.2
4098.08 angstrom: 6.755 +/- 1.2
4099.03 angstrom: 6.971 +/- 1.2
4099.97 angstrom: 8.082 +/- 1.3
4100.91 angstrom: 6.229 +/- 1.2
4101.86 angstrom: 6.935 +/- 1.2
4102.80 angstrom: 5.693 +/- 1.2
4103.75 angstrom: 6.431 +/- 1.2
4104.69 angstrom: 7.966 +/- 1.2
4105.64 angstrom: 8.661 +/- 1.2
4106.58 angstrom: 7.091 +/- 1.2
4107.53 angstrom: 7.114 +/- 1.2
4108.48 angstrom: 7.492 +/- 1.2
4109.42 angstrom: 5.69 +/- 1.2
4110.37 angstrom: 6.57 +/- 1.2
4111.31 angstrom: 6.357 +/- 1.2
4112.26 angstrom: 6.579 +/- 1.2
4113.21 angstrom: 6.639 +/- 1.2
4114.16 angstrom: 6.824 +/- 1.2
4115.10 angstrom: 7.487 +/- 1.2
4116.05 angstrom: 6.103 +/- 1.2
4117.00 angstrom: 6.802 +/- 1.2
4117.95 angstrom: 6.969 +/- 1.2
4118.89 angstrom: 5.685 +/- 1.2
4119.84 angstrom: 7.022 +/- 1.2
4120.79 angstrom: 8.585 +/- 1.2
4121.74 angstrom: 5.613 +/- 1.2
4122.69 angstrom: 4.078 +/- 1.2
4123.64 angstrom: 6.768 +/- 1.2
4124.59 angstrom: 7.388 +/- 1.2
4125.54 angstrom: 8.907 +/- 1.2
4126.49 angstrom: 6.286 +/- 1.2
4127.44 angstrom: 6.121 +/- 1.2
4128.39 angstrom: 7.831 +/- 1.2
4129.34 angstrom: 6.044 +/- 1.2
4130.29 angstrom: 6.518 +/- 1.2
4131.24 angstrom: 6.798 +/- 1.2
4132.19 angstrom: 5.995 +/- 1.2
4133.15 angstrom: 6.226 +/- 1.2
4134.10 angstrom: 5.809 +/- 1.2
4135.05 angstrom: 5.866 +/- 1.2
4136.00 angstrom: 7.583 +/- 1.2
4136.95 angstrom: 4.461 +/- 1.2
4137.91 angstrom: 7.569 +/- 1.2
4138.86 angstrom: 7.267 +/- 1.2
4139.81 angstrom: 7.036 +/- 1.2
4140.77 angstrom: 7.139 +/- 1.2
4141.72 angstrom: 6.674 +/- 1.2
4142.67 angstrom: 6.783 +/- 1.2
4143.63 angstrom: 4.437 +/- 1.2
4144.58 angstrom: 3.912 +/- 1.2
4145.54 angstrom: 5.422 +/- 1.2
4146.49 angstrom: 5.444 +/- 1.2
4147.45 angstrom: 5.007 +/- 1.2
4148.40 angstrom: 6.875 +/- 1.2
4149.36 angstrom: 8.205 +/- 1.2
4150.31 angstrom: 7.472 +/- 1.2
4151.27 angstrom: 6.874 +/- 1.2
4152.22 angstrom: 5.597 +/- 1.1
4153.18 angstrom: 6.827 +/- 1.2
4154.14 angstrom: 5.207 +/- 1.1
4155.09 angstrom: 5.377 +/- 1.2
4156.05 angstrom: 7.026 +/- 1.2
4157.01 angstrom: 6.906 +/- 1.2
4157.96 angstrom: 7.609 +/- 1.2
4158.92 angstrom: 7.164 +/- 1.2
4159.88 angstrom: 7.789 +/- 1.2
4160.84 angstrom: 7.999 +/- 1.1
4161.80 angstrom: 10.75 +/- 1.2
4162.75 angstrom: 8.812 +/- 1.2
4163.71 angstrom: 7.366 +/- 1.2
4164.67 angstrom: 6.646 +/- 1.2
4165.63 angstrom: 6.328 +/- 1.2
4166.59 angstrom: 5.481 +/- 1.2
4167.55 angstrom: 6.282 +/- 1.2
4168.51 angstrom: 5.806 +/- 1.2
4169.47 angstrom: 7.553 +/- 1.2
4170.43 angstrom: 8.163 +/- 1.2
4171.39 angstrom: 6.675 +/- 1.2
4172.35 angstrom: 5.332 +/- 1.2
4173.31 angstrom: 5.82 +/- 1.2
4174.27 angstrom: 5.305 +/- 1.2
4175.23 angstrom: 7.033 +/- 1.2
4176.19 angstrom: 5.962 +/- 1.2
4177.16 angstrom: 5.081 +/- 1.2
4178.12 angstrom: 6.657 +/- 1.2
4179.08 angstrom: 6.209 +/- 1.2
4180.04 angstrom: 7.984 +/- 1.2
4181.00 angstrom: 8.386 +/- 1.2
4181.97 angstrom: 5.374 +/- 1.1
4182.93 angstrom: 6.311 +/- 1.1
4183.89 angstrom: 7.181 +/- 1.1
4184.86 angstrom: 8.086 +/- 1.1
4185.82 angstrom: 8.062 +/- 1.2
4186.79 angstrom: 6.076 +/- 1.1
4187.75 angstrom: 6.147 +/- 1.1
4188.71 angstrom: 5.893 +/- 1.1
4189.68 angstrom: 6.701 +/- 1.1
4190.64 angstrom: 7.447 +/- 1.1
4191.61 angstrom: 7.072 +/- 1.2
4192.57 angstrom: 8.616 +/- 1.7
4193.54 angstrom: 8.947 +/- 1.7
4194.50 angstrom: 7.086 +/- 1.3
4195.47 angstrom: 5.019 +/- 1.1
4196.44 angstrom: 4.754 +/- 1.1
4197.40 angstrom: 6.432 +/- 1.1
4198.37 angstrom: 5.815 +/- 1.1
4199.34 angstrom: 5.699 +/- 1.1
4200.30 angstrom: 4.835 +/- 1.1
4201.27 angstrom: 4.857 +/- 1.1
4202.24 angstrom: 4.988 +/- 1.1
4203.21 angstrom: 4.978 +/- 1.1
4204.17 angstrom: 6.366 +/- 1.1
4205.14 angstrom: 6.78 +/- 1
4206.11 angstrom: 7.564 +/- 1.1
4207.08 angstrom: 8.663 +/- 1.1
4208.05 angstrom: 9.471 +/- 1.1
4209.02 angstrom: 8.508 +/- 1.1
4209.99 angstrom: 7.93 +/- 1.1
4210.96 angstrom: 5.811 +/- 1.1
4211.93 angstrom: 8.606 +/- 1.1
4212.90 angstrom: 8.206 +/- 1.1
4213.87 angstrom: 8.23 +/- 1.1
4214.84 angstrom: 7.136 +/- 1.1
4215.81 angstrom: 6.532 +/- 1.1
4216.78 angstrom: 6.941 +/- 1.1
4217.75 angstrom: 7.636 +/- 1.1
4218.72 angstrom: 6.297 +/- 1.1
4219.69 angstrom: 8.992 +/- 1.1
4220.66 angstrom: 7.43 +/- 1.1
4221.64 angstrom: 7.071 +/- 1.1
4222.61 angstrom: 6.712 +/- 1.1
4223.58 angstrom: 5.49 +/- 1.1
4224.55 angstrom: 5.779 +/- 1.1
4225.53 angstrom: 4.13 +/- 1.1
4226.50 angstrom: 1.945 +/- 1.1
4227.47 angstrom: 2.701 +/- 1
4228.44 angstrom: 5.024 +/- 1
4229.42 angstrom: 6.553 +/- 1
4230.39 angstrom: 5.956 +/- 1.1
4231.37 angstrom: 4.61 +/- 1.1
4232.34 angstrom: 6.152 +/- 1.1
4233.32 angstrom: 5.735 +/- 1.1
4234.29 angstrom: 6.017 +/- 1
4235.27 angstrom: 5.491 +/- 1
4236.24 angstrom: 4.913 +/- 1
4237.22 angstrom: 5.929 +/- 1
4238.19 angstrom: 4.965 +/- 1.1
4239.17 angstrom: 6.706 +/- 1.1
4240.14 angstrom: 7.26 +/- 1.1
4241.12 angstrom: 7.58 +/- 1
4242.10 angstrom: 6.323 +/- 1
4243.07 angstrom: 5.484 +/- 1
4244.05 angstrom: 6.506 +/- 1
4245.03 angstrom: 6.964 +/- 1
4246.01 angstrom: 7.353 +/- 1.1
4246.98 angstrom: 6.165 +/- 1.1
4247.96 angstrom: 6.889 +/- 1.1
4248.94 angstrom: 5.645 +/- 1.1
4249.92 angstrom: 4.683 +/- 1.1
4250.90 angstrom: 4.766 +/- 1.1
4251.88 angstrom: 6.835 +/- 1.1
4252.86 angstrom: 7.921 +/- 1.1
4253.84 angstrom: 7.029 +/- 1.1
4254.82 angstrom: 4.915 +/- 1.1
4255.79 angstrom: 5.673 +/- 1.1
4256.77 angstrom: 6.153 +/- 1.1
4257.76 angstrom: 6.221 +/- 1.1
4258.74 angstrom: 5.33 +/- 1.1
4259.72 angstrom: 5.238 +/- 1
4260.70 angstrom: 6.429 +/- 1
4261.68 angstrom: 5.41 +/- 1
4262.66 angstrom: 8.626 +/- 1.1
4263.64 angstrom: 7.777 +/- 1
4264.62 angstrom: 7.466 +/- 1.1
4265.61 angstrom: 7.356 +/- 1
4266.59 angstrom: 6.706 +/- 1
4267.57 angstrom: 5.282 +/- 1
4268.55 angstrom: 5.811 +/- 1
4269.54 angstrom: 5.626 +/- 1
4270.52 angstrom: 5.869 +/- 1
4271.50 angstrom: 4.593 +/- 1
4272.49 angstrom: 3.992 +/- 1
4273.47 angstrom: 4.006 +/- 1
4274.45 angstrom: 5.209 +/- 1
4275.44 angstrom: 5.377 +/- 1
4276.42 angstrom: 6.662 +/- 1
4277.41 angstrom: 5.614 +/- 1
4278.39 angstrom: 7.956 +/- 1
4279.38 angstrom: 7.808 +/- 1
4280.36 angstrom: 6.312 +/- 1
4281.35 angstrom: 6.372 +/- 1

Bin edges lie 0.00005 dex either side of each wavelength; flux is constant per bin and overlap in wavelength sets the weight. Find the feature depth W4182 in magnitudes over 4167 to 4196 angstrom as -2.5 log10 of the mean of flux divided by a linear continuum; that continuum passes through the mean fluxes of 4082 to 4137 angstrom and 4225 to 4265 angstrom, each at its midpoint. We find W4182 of -0.08 mag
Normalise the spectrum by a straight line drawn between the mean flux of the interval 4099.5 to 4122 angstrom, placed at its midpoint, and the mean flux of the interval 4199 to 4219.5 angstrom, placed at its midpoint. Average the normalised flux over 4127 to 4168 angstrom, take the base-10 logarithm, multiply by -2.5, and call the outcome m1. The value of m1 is 0.05 mag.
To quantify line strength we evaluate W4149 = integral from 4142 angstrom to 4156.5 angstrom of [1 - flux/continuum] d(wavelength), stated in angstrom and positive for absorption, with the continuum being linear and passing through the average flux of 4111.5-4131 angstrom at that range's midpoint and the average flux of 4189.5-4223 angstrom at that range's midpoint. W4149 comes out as 1.6 angstrom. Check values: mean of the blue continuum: 6.71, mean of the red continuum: 6.98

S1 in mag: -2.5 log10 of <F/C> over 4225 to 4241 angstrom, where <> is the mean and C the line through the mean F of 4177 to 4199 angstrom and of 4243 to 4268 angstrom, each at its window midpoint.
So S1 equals 0.22 mag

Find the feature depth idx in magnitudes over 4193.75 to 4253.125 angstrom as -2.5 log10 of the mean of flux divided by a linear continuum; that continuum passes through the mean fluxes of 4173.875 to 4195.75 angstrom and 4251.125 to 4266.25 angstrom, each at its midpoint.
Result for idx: 0.06 mag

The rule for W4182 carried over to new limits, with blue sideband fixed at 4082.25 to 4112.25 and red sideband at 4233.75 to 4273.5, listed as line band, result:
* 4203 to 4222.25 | -0.19 mag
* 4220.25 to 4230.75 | 0.17 mag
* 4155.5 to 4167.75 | -0.15 mag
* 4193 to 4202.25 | 0.08 mag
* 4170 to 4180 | 0.02 mag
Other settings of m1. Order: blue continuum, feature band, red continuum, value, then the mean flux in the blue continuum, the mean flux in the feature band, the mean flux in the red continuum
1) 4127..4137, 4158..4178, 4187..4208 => -0.073 mag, 6.38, 6.88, 6.47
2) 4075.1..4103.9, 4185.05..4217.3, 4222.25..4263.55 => -0.141 mag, 6.43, 6.87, 5.88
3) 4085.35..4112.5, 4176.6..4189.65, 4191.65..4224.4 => 0.025 mag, 6.74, 6.72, 6.91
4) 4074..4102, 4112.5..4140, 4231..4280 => -0.050 mag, 6.39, 6.63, 6.11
